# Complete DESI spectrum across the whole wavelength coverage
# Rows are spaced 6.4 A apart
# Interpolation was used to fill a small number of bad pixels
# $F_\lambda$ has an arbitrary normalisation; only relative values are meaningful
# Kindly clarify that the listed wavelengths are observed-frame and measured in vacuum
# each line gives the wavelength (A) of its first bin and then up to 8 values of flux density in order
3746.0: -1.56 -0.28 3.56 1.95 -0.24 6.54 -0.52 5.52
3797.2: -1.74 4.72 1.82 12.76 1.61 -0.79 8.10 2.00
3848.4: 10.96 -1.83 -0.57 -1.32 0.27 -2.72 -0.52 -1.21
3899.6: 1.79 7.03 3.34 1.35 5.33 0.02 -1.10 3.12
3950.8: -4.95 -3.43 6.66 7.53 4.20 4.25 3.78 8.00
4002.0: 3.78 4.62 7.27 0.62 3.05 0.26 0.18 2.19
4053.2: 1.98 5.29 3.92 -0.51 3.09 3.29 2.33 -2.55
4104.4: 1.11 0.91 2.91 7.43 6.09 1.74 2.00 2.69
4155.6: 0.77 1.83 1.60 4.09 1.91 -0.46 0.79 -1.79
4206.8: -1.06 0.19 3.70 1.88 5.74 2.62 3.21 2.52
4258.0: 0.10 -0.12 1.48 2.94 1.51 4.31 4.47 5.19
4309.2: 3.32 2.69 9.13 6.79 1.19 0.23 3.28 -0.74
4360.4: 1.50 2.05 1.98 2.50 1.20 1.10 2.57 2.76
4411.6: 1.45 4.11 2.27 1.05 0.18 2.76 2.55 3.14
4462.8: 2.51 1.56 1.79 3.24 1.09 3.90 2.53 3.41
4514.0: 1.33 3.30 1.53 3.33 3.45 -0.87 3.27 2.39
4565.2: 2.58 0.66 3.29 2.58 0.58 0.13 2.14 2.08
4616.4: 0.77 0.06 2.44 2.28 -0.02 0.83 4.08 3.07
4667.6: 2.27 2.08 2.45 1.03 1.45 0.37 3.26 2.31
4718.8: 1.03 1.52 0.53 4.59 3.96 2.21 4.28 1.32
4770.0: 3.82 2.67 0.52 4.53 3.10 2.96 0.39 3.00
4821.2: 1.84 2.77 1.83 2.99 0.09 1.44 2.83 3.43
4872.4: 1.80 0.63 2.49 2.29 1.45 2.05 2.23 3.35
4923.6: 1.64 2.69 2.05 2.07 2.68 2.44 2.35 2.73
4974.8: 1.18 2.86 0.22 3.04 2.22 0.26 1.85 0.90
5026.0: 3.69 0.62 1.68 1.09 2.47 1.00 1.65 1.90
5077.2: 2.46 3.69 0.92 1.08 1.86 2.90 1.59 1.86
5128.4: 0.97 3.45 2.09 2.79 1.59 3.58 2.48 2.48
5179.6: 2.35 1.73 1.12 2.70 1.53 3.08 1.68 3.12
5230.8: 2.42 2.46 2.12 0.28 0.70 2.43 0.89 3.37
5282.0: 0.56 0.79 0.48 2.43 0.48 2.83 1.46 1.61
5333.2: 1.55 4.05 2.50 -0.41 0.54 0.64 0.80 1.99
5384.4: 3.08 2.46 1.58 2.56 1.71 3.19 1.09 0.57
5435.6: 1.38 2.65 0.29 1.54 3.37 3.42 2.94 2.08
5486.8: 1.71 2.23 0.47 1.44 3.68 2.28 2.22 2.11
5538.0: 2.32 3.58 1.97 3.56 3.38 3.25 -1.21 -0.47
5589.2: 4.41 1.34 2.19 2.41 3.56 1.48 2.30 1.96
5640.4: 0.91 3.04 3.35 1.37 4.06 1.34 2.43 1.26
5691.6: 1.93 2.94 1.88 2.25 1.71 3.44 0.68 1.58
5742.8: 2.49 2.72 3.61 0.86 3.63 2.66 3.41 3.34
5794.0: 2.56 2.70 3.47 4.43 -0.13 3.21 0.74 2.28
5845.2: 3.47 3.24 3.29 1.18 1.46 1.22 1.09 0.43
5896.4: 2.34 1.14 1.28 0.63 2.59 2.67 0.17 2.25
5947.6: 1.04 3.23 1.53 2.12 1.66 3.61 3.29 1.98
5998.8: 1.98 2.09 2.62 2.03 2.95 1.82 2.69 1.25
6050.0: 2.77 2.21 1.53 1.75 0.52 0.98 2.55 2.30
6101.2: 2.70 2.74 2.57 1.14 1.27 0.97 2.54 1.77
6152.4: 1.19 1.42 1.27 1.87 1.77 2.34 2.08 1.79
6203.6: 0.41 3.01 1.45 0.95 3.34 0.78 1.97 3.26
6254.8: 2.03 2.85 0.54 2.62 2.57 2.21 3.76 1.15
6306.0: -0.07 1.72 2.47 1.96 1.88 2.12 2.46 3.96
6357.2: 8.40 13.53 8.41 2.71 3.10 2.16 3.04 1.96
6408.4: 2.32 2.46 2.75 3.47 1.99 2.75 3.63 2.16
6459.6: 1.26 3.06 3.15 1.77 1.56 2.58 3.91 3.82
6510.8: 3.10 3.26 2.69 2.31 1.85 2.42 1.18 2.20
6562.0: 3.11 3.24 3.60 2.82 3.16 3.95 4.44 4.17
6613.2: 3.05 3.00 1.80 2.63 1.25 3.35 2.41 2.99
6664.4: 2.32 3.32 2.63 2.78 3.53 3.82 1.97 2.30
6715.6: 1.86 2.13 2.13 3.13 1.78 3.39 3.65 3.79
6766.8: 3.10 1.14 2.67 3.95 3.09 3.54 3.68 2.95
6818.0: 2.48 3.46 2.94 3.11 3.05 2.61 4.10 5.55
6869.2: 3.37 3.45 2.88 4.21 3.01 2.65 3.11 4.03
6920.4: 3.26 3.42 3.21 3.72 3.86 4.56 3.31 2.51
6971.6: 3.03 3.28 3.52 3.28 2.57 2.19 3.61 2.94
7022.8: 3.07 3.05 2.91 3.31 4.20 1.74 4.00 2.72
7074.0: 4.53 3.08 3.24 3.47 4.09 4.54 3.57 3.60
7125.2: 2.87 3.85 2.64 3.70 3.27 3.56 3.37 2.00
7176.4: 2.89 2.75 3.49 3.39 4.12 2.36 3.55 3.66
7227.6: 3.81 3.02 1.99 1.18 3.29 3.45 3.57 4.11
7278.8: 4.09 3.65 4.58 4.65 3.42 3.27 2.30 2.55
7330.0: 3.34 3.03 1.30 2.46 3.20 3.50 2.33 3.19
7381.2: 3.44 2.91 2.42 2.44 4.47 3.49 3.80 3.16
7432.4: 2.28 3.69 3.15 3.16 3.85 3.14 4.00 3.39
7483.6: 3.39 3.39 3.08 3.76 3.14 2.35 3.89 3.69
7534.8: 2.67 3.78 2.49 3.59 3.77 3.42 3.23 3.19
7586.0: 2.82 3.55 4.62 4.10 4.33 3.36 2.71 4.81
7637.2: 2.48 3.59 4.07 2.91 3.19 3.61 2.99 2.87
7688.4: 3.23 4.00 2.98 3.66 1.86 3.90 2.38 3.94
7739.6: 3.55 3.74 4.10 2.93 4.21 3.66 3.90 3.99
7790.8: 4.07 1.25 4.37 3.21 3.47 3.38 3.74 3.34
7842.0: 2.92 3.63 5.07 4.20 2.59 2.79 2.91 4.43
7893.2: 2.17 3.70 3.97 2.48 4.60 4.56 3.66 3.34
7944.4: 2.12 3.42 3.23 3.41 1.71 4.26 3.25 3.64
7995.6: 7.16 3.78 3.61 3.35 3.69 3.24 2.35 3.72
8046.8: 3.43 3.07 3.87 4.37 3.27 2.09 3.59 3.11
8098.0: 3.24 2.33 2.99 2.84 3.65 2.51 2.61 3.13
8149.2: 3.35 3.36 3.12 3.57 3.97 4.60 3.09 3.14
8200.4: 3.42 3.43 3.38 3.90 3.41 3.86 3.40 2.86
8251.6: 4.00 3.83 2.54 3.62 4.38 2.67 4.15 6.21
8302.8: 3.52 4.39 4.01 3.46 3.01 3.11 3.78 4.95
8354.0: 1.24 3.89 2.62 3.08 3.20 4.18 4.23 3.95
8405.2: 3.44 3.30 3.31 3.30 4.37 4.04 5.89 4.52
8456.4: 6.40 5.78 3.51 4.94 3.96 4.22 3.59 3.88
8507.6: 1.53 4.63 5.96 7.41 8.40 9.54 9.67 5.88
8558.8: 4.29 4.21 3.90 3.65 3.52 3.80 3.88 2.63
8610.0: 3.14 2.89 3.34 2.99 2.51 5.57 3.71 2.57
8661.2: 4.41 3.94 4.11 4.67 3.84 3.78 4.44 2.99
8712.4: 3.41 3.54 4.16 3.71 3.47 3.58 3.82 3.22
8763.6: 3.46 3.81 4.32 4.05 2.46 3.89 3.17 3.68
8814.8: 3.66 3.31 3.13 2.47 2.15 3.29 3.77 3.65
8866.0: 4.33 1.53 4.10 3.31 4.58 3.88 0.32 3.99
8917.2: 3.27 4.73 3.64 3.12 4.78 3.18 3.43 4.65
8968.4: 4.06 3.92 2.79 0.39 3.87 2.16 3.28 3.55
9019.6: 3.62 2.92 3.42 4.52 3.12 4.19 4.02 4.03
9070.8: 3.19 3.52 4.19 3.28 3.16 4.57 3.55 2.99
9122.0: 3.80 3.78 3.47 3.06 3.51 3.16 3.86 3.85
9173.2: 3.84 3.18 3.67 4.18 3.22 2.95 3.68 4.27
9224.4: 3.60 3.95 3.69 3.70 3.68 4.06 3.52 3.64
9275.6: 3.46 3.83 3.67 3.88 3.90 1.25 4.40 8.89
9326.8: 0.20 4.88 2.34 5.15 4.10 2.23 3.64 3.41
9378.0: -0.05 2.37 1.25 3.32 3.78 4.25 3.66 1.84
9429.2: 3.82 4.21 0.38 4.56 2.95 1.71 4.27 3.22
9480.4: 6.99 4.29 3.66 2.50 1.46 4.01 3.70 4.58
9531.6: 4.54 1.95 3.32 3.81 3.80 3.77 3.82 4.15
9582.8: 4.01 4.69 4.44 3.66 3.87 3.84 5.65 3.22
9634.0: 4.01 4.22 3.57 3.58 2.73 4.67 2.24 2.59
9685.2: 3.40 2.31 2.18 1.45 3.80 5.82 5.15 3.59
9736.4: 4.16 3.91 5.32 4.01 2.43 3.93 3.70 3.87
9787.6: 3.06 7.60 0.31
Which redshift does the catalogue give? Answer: 0.705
